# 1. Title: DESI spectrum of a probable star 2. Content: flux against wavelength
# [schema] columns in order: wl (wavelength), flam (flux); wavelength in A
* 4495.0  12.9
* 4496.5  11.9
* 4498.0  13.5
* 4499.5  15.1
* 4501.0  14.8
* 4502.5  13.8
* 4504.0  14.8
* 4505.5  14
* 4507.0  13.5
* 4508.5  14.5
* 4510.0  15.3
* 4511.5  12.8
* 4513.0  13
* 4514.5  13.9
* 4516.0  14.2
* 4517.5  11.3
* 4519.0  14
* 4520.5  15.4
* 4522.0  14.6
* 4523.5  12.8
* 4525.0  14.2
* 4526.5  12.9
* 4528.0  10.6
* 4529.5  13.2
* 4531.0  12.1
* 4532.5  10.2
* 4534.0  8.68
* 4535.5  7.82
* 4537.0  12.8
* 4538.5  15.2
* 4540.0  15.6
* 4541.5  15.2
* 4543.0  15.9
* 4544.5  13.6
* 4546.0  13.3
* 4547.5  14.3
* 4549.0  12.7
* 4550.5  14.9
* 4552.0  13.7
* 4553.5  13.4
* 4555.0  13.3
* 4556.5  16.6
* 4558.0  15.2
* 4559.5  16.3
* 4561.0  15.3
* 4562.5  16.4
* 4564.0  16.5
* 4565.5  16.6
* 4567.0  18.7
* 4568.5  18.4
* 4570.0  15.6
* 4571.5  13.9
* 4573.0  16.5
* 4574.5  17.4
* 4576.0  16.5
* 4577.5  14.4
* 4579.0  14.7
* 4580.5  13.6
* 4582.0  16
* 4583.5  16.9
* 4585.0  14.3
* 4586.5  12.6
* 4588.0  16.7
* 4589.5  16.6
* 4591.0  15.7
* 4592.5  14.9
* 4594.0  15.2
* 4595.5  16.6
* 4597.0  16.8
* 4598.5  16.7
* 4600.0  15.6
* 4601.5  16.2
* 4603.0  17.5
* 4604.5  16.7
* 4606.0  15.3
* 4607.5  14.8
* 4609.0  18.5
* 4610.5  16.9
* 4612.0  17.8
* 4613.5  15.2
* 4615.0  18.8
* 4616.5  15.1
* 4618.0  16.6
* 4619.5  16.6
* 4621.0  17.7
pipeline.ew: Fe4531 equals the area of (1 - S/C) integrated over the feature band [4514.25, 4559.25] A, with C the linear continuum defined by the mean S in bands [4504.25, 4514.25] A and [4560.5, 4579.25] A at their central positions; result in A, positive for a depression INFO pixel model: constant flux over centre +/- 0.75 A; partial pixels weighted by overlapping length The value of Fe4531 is 4.7 A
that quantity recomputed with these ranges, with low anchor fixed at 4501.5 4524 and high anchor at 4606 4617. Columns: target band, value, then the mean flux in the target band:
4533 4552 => 1.8 A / 13.3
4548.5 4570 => -0.6 A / 15.6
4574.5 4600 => 0.7 A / 15.6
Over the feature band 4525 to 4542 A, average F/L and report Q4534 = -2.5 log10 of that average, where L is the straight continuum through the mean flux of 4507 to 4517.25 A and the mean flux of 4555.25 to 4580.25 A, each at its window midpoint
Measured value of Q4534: 0.20 mag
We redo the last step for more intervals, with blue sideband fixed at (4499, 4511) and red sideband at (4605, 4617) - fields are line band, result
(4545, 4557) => 0.10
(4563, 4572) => -0.07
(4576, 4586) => 0.07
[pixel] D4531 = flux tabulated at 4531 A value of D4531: 12.1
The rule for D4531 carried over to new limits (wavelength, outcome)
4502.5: 13.8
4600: 15.6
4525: 14.2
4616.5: 15.1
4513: 13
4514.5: 13.9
